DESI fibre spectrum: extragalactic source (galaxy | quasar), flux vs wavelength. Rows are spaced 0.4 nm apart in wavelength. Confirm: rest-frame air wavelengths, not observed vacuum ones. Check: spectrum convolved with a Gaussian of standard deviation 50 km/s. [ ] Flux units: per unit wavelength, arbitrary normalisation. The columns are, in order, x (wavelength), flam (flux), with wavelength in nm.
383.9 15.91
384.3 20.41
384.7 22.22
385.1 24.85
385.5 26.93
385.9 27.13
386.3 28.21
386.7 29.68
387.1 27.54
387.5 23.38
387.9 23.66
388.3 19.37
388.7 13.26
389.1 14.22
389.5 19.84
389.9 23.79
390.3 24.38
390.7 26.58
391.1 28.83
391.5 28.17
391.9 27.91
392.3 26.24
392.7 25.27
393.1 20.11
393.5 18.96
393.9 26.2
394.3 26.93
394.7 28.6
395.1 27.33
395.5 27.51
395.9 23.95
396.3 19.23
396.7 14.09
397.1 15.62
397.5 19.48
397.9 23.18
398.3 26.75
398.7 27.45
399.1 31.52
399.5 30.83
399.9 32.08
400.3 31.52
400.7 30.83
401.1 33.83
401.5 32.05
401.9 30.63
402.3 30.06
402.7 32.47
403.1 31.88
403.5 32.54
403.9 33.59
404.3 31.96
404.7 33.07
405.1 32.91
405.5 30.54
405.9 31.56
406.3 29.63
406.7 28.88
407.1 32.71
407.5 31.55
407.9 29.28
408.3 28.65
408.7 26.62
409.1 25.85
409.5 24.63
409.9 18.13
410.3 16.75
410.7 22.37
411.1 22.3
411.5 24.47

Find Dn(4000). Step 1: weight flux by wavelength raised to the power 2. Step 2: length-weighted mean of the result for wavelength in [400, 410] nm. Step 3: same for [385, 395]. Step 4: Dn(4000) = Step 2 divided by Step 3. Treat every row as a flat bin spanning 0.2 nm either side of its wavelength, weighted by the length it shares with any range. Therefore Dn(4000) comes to 1.3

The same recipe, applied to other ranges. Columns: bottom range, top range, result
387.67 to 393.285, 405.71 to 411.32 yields 1.25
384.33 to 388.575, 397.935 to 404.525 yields 1.35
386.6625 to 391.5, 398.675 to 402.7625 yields 1.45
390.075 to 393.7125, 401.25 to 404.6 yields 1.34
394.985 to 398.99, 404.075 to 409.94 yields 1.37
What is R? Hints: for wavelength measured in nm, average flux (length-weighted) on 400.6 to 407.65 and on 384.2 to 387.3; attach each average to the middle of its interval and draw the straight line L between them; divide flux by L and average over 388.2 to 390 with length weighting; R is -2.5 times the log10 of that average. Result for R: 0.462 mag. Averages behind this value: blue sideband 26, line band 17.7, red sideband 31.7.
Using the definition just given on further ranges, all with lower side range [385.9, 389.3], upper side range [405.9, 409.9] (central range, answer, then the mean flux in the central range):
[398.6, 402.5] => -0.19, 31.2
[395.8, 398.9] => 0.20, 21.1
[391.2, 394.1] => -0.03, 24.8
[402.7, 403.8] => -0.20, 32.4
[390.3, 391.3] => -0.15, 27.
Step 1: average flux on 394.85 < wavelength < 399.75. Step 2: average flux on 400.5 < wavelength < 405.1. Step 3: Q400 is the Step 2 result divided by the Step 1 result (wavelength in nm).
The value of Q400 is 1.3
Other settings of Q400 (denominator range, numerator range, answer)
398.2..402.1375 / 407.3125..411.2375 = 0.80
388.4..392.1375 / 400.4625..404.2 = 1.39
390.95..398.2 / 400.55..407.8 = 1.33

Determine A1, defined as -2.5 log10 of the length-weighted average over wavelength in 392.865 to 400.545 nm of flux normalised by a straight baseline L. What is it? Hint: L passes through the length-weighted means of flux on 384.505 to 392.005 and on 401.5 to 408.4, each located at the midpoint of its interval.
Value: 0.12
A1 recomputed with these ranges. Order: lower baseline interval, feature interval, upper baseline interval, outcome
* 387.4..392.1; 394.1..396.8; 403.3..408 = 0.066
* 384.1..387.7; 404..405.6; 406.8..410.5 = -0.235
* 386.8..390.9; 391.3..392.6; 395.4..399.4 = -0.222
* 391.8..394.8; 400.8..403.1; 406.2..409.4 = -0.165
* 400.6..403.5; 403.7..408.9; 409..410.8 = -0.184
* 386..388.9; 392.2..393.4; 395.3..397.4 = -0.084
